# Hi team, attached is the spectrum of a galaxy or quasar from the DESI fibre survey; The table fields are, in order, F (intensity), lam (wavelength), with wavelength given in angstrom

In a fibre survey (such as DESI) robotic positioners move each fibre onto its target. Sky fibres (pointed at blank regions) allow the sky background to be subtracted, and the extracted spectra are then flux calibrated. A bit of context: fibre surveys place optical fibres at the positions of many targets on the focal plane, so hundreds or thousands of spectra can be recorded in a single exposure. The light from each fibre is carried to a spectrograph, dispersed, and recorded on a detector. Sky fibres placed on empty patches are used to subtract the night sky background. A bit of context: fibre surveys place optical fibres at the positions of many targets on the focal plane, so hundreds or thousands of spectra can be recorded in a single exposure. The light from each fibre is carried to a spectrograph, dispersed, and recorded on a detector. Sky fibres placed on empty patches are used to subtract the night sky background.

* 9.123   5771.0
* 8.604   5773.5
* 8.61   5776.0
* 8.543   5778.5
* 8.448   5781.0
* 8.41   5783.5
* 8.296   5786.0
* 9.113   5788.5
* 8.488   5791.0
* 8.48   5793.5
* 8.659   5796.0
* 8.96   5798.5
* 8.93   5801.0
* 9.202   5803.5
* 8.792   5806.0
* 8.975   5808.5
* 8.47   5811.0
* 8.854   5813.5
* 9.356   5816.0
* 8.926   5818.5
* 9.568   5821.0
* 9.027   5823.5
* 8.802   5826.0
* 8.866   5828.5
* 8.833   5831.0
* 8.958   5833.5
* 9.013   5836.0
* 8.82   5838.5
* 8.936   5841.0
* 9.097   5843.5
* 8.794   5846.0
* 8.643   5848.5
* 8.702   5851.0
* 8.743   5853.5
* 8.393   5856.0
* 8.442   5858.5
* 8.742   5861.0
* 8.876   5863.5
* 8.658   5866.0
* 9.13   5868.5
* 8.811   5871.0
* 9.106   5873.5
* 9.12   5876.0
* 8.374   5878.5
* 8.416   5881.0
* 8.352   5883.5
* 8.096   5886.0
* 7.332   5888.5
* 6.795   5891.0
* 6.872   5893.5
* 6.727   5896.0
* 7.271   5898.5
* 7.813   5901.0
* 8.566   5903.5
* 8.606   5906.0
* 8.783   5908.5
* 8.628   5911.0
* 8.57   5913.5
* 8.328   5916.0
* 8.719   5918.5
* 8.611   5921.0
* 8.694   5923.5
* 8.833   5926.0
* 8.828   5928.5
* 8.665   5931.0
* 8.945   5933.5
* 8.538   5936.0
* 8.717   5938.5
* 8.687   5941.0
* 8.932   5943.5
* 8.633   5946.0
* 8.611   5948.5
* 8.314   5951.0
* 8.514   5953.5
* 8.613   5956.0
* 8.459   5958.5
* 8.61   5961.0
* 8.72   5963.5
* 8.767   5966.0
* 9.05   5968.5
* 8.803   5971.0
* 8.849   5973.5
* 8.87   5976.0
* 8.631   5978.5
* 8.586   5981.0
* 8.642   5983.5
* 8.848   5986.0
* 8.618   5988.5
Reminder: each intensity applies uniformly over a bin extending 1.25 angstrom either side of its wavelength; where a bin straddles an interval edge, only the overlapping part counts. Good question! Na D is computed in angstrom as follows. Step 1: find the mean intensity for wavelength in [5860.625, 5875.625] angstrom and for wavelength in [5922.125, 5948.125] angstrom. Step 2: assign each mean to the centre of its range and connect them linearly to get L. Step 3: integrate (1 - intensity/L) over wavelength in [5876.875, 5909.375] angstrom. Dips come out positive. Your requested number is 3.7 angstrom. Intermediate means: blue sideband 8.91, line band 7.85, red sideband 8.74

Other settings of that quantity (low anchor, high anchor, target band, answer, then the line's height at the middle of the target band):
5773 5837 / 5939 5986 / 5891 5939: 2.3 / 8.73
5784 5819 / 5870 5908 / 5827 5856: -1.3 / 8.45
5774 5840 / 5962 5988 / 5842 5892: 1.5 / 8.8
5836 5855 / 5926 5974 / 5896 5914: 1.1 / 8.75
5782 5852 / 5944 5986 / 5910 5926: 0.2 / 8.73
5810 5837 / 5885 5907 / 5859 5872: -1.1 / 8.15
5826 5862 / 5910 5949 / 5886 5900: 2.6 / 8.73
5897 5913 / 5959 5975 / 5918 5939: -0.7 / 8.46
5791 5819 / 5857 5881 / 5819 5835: -0.3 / 8.83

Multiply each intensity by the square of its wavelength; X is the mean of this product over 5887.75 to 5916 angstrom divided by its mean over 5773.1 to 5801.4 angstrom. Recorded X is 0.95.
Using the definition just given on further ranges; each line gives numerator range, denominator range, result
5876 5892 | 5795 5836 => 0.92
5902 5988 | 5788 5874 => 1.02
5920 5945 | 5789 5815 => 1.04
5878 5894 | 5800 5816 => 0.89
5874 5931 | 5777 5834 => 0.96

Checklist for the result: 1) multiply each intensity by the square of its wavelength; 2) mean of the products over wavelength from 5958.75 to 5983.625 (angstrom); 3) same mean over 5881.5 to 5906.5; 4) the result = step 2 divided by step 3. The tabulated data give 1.2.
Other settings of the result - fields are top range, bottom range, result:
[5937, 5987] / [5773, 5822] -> 1.05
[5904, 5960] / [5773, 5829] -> 1.03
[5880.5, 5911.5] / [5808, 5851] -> 0.90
